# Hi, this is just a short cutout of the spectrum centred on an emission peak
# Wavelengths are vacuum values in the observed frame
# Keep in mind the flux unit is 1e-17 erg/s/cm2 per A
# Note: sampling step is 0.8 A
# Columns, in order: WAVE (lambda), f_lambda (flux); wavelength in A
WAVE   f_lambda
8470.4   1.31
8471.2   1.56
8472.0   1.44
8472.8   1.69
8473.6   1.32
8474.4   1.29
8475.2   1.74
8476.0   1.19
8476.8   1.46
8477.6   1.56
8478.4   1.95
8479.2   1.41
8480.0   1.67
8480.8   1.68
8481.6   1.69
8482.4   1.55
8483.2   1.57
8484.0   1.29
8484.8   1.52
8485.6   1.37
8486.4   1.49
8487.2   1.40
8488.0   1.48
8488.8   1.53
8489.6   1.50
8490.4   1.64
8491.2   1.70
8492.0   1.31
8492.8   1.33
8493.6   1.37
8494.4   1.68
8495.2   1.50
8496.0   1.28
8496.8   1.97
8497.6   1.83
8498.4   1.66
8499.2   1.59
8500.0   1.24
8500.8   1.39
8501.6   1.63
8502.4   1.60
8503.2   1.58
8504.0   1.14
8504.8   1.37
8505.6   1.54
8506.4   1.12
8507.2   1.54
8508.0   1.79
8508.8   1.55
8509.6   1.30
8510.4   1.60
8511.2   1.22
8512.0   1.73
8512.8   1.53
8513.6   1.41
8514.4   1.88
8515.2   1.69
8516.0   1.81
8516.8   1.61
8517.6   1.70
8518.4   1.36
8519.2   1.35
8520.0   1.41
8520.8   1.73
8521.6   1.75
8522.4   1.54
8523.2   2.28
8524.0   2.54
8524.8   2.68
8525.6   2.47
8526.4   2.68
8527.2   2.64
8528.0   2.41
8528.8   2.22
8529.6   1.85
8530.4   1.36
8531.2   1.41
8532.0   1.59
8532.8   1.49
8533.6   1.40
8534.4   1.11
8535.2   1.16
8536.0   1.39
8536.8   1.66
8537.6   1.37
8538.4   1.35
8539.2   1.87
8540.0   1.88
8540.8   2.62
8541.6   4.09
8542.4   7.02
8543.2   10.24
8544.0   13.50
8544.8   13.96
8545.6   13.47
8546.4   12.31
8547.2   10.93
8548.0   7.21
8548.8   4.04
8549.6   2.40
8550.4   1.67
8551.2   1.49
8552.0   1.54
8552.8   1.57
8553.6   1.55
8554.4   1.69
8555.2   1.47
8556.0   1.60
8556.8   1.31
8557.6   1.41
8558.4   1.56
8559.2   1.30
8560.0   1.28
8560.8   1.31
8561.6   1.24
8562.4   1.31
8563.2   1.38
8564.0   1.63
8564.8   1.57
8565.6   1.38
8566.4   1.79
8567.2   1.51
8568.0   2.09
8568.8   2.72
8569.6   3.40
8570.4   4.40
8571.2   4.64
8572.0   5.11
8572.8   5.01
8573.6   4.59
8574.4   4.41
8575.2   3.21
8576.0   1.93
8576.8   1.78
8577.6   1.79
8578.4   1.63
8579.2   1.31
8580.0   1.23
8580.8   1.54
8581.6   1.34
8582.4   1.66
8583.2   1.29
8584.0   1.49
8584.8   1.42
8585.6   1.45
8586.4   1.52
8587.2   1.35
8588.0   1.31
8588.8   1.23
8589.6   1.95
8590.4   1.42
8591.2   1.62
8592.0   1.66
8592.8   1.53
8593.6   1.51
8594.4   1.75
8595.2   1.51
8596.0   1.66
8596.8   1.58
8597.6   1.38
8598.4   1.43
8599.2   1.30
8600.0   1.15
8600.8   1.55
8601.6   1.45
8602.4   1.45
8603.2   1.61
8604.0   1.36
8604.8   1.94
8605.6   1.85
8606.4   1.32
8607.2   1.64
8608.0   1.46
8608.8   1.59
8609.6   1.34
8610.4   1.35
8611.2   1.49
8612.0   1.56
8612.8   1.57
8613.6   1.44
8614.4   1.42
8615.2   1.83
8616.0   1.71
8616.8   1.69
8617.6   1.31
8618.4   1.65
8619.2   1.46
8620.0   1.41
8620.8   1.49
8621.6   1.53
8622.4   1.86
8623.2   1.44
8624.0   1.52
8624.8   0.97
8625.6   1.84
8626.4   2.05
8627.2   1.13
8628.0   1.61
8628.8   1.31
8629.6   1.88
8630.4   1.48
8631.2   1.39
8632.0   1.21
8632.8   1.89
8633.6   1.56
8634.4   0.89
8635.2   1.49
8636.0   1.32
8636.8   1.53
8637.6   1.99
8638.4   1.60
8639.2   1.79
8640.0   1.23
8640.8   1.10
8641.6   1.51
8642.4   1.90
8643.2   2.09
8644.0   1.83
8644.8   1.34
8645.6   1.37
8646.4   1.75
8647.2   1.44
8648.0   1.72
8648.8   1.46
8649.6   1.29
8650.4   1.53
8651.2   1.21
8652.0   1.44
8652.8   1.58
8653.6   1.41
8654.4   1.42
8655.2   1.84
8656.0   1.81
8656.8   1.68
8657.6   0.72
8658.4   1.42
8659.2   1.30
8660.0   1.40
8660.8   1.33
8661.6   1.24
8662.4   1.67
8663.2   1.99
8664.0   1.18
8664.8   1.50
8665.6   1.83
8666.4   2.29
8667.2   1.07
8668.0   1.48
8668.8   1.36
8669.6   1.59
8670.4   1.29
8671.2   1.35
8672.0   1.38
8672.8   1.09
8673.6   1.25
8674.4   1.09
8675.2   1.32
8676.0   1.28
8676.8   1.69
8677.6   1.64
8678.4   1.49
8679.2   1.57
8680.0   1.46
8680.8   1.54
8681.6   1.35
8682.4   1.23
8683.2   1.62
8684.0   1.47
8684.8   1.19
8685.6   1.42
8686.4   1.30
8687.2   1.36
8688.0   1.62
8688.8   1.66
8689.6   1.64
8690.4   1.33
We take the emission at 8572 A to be [N II] 6583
